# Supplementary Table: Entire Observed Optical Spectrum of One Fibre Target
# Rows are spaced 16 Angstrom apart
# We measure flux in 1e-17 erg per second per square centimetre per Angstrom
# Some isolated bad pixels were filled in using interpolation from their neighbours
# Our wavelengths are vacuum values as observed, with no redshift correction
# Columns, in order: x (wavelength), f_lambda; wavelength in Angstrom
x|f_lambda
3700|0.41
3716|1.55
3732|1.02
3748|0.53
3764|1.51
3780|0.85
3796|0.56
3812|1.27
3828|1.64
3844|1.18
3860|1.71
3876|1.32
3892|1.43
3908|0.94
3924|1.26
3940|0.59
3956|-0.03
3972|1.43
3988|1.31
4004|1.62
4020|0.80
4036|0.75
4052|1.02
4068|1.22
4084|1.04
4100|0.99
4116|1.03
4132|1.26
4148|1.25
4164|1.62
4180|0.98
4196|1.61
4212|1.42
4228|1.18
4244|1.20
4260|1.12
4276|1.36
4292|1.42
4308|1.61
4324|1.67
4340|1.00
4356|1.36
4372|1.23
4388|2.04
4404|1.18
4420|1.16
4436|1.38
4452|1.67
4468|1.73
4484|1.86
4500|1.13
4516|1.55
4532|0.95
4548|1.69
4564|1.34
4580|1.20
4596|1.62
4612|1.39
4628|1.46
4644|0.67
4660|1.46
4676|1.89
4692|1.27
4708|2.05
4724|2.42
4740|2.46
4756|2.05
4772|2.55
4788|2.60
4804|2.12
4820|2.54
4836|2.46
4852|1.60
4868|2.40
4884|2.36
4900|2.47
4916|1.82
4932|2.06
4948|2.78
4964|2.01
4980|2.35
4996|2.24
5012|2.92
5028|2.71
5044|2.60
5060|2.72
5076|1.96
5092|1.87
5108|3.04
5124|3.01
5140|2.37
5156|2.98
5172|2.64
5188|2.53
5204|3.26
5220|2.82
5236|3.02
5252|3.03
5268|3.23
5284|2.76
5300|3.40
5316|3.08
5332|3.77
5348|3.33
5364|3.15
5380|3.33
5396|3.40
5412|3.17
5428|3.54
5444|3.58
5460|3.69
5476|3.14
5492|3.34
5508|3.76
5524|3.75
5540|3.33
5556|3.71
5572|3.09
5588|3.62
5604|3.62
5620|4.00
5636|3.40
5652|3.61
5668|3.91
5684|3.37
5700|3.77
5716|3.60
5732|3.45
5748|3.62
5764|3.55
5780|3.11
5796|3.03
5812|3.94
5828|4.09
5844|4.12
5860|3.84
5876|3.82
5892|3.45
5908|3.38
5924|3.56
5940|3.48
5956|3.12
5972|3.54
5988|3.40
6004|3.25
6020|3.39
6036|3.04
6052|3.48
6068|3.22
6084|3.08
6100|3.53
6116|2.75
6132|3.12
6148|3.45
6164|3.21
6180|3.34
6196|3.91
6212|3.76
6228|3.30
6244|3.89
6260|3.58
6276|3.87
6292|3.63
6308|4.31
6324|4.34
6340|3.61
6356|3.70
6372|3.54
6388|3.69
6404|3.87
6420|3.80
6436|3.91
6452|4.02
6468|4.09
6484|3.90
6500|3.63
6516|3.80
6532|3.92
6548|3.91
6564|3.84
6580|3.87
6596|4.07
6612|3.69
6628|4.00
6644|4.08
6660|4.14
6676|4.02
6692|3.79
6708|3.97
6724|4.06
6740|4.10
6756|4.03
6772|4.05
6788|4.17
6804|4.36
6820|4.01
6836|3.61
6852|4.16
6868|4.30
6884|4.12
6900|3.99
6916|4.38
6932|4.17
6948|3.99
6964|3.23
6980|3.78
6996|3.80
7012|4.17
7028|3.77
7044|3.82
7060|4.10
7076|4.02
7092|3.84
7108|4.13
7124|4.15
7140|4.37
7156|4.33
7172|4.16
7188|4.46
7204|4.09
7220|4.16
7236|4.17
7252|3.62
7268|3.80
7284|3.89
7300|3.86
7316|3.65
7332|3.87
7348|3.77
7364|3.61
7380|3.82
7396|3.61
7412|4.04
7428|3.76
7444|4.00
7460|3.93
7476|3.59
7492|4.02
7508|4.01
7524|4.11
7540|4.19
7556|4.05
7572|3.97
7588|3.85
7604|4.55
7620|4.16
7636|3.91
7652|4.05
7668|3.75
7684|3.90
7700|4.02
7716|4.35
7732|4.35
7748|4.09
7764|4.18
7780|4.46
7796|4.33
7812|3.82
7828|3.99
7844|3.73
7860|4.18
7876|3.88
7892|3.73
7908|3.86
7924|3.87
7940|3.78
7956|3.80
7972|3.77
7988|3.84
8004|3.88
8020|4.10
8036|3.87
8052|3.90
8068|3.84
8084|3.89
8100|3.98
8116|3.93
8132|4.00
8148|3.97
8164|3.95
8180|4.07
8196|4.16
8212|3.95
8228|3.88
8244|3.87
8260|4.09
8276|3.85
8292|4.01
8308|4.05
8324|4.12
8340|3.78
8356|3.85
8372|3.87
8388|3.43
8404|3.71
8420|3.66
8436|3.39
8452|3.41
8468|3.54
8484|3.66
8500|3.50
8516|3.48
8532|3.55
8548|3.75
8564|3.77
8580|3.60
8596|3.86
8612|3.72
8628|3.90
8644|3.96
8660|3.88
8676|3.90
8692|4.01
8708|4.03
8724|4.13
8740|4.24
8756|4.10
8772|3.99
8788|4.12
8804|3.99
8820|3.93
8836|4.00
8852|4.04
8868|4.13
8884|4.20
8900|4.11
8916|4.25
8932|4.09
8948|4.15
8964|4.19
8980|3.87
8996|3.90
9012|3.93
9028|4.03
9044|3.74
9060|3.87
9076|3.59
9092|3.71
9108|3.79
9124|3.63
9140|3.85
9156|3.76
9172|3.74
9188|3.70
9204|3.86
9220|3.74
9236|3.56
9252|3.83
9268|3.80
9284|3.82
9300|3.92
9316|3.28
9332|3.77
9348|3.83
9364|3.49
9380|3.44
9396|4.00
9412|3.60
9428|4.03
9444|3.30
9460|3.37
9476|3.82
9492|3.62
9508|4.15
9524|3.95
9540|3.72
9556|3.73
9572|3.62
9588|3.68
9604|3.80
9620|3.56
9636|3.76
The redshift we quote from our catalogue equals 0.182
